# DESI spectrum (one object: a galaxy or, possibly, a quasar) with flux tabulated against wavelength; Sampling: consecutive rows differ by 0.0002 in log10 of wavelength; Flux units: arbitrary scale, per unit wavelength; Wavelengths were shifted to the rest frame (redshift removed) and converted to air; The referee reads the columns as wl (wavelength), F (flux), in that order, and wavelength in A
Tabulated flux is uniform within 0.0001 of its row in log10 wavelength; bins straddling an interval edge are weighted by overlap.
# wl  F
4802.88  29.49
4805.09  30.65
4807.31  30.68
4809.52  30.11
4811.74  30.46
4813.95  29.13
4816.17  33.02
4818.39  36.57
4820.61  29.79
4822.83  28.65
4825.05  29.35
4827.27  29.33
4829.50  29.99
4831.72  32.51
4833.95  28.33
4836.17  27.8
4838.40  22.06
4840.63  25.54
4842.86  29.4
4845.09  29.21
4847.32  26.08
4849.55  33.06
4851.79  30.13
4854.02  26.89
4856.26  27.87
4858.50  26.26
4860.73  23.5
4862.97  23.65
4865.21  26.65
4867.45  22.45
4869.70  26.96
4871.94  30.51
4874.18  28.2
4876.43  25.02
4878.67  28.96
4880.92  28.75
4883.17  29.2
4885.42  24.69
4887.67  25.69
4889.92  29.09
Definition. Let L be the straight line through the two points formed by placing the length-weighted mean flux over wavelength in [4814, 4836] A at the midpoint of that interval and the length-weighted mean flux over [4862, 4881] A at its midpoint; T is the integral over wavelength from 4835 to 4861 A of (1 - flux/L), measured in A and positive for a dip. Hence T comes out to 1.11 A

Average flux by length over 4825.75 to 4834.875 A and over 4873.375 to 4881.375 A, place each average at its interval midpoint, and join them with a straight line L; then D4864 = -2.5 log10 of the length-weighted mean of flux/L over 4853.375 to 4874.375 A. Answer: 0.08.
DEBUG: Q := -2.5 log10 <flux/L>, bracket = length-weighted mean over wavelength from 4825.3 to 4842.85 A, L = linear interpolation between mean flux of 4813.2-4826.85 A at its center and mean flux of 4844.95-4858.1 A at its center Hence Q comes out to 0.07 mag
